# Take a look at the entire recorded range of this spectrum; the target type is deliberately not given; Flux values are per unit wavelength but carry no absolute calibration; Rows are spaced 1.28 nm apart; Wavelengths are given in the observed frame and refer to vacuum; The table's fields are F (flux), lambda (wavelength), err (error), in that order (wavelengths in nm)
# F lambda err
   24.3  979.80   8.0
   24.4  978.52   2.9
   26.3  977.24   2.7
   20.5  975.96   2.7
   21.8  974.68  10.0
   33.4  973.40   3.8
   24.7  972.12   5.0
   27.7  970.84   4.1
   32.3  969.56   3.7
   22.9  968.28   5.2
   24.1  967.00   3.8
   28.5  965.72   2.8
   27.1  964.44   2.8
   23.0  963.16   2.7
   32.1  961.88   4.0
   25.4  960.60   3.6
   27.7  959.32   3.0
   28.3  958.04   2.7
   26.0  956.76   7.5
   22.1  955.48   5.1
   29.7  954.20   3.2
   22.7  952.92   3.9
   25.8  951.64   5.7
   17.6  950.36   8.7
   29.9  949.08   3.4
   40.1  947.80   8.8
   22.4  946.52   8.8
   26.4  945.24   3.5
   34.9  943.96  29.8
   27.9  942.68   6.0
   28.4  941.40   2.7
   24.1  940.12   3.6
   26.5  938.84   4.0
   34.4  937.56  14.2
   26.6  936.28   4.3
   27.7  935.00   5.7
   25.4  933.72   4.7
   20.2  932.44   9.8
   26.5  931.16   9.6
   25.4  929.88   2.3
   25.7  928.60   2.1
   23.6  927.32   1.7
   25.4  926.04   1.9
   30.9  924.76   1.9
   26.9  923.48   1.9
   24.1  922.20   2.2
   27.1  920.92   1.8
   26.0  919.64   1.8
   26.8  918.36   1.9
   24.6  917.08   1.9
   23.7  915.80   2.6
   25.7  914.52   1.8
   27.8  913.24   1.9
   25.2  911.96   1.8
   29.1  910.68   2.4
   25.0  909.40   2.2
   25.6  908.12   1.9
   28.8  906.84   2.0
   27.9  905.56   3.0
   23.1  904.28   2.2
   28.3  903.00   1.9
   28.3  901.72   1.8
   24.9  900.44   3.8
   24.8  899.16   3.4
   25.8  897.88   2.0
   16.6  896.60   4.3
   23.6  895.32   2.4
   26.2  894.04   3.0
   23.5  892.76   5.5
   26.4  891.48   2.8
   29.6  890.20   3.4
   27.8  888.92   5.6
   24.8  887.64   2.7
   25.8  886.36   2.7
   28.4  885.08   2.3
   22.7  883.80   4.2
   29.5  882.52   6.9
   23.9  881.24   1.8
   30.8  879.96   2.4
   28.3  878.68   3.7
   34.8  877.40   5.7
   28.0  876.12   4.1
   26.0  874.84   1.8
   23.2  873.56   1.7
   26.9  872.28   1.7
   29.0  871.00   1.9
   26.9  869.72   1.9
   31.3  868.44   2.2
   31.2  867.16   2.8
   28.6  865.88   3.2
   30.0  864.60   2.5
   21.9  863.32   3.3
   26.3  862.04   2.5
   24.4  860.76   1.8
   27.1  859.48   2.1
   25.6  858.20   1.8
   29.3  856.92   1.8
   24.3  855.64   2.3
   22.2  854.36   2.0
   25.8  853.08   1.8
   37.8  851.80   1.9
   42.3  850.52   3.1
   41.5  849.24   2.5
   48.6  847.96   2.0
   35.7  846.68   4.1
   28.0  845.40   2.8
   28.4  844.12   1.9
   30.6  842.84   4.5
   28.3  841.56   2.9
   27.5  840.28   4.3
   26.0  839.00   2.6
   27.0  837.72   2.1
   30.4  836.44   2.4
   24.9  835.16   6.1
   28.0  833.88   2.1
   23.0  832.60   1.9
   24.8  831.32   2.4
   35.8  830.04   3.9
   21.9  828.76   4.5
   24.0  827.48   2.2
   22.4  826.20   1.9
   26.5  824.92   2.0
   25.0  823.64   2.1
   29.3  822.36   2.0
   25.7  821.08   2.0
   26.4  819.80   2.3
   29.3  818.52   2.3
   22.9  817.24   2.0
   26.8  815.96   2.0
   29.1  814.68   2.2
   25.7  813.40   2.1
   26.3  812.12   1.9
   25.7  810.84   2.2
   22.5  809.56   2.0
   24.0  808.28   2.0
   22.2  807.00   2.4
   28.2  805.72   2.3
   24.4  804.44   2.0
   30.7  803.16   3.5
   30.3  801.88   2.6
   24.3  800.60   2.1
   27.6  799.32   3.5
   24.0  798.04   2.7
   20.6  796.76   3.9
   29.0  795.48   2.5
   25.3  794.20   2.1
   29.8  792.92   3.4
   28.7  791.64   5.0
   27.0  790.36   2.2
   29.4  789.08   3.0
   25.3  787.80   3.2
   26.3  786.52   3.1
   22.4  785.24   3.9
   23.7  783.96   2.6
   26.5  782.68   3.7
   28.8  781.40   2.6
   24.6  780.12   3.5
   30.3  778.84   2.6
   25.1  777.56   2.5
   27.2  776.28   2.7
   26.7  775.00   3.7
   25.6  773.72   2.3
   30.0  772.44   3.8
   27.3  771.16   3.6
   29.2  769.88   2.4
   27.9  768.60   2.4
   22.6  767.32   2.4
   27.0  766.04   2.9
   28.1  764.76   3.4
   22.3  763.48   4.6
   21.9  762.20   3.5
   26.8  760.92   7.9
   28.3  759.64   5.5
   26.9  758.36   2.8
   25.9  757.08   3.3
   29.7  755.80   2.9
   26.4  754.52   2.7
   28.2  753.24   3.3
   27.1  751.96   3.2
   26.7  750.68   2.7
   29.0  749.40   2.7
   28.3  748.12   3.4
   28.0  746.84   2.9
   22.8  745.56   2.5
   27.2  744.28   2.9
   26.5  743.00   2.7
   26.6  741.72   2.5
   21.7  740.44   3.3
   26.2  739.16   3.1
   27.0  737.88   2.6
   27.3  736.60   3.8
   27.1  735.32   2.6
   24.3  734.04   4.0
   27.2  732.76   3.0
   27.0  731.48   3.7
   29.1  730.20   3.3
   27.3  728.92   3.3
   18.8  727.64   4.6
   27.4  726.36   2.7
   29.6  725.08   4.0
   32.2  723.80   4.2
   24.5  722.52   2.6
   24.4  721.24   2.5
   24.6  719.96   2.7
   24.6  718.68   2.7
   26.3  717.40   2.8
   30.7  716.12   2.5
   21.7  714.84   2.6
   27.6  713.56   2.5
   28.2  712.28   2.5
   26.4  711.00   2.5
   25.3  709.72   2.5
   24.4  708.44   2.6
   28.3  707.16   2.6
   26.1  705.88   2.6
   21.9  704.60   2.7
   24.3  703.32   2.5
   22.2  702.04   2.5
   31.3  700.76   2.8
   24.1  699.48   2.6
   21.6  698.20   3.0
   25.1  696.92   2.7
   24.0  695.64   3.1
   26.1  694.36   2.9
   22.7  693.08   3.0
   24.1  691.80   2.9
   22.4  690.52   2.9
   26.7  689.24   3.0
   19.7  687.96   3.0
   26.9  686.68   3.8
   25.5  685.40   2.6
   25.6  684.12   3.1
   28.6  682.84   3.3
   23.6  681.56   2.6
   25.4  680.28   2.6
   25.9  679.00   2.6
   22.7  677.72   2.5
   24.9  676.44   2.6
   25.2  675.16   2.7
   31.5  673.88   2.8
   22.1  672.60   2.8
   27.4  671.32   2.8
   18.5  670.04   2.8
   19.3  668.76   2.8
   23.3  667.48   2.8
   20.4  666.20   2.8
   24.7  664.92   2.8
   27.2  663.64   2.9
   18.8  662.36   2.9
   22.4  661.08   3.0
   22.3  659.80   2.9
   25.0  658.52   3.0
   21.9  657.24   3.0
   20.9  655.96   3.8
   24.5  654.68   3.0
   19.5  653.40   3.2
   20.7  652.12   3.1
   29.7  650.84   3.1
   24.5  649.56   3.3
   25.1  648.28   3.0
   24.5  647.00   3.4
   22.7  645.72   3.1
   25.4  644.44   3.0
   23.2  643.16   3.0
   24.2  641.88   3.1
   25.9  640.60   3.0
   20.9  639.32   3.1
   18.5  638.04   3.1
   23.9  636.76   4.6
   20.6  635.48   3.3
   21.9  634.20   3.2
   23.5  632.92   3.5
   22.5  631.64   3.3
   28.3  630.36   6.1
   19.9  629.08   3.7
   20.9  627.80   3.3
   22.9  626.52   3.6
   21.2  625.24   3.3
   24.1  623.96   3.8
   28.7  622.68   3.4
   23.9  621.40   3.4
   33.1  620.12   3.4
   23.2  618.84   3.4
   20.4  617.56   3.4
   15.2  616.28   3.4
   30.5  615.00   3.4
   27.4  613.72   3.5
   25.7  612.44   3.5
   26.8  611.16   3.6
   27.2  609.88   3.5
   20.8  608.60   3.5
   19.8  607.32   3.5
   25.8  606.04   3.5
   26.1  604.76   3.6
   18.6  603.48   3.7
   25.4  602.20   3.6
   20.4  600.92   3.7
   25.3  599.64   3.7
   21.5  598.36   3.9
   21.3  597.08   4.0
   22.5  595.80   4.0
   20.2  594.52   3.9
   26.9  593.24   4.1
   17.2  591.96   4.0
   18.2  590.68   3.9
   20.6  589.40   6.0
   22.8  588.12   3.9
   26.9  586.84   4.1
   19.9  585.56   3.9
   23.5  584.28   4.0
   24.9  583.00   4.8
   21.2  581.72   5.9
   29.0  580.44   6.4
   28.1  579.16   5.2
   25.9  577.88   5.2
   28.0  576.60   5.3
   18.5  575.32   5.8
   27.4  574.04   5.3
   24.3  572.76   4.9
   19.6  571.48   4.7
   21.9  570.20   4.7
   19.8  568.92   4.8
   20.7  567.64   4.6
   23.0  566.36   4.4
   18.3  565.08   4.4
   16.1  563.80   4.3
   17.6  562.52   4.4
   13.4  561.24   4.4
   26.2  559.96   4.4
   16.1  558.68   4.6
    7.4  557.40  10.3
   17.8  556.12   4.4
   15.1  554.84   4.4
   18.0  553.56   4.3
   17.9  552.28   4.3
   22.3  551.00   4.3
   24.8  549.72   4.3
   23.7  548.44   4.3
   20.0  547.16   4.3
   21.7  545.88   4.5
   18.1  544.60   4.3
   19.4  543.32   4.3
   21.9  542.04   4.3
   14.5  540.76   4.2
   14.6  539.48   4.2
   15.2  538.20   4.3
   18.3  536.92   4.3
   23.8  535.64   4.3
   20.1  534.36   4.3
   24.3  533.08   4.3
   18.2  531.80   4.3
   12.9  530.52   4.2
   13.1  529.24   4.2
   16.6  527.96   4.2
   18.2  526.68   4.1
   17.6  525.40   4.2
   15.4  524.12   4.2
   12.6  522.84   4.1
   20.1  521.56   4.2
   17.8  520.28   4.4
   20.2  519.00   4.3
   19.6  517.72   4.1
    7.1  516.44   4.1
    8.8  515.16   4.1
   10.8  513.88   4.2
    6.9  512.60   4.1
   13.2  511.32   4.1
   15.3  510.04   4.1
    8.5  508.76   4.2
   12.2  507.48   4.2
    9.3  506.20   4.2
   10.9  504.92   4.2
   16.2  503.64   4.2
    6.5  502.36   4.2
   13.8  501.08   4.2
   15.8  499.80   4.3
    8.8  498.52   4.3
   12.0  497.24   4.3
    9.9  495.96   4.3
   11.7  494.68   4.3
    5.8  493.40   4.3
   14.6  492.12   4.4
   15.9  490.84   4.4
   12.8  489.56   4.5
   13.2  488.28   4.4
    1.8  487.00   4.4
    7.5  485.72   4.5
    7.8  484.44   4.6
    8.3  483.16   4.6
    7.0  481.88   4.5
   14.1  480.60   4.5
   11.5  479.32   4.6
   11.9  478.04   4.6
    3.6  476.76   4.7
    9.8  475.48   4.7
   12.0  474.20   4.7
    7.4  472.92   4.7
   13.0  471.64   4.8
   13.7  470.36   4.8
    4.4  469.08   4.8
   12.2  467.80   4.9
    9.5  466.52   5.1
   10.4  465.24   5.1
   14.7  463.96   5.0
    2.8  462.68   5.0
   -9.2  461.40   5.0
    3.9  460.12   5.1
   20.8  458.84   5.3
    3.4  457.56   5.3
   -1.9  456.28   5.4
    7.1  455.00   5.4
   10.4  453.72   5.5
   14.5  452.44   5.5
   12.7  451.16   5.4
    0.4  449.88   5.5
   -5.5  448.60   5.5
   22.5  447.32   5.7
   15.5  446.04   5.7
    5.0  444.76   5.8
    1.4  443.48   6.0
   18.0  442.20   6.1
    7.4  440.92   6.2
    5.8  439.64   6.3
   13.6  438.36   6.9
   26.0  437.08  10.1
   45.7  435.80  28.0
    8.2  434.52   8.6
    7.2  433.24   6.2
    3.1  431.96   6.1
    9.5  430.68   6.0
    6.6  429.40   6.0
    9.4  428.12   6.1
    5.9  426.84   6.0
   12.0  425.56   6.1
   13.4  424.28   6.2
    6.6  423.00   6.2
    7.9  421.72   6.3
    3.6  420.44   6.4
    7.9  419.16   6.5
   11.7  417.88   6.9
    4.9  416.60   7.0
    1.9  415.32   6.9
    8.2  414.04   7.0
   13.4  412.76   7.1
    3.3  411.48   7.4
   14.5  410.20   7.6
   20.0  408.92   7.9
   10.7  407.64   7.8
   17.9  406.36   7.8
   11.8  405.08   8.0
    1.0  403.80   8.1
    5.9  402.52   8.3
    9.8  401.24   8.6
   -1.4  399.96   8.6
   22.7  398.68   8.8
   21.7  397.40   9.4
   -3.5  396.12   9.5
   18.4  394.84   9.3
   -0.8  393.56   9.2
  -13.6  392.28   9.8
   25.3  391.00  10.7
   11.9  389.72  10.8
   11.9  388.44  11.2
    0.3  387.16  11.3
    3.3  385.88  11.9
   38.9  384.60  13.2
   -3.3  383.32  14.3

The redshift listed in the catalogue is 0.293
